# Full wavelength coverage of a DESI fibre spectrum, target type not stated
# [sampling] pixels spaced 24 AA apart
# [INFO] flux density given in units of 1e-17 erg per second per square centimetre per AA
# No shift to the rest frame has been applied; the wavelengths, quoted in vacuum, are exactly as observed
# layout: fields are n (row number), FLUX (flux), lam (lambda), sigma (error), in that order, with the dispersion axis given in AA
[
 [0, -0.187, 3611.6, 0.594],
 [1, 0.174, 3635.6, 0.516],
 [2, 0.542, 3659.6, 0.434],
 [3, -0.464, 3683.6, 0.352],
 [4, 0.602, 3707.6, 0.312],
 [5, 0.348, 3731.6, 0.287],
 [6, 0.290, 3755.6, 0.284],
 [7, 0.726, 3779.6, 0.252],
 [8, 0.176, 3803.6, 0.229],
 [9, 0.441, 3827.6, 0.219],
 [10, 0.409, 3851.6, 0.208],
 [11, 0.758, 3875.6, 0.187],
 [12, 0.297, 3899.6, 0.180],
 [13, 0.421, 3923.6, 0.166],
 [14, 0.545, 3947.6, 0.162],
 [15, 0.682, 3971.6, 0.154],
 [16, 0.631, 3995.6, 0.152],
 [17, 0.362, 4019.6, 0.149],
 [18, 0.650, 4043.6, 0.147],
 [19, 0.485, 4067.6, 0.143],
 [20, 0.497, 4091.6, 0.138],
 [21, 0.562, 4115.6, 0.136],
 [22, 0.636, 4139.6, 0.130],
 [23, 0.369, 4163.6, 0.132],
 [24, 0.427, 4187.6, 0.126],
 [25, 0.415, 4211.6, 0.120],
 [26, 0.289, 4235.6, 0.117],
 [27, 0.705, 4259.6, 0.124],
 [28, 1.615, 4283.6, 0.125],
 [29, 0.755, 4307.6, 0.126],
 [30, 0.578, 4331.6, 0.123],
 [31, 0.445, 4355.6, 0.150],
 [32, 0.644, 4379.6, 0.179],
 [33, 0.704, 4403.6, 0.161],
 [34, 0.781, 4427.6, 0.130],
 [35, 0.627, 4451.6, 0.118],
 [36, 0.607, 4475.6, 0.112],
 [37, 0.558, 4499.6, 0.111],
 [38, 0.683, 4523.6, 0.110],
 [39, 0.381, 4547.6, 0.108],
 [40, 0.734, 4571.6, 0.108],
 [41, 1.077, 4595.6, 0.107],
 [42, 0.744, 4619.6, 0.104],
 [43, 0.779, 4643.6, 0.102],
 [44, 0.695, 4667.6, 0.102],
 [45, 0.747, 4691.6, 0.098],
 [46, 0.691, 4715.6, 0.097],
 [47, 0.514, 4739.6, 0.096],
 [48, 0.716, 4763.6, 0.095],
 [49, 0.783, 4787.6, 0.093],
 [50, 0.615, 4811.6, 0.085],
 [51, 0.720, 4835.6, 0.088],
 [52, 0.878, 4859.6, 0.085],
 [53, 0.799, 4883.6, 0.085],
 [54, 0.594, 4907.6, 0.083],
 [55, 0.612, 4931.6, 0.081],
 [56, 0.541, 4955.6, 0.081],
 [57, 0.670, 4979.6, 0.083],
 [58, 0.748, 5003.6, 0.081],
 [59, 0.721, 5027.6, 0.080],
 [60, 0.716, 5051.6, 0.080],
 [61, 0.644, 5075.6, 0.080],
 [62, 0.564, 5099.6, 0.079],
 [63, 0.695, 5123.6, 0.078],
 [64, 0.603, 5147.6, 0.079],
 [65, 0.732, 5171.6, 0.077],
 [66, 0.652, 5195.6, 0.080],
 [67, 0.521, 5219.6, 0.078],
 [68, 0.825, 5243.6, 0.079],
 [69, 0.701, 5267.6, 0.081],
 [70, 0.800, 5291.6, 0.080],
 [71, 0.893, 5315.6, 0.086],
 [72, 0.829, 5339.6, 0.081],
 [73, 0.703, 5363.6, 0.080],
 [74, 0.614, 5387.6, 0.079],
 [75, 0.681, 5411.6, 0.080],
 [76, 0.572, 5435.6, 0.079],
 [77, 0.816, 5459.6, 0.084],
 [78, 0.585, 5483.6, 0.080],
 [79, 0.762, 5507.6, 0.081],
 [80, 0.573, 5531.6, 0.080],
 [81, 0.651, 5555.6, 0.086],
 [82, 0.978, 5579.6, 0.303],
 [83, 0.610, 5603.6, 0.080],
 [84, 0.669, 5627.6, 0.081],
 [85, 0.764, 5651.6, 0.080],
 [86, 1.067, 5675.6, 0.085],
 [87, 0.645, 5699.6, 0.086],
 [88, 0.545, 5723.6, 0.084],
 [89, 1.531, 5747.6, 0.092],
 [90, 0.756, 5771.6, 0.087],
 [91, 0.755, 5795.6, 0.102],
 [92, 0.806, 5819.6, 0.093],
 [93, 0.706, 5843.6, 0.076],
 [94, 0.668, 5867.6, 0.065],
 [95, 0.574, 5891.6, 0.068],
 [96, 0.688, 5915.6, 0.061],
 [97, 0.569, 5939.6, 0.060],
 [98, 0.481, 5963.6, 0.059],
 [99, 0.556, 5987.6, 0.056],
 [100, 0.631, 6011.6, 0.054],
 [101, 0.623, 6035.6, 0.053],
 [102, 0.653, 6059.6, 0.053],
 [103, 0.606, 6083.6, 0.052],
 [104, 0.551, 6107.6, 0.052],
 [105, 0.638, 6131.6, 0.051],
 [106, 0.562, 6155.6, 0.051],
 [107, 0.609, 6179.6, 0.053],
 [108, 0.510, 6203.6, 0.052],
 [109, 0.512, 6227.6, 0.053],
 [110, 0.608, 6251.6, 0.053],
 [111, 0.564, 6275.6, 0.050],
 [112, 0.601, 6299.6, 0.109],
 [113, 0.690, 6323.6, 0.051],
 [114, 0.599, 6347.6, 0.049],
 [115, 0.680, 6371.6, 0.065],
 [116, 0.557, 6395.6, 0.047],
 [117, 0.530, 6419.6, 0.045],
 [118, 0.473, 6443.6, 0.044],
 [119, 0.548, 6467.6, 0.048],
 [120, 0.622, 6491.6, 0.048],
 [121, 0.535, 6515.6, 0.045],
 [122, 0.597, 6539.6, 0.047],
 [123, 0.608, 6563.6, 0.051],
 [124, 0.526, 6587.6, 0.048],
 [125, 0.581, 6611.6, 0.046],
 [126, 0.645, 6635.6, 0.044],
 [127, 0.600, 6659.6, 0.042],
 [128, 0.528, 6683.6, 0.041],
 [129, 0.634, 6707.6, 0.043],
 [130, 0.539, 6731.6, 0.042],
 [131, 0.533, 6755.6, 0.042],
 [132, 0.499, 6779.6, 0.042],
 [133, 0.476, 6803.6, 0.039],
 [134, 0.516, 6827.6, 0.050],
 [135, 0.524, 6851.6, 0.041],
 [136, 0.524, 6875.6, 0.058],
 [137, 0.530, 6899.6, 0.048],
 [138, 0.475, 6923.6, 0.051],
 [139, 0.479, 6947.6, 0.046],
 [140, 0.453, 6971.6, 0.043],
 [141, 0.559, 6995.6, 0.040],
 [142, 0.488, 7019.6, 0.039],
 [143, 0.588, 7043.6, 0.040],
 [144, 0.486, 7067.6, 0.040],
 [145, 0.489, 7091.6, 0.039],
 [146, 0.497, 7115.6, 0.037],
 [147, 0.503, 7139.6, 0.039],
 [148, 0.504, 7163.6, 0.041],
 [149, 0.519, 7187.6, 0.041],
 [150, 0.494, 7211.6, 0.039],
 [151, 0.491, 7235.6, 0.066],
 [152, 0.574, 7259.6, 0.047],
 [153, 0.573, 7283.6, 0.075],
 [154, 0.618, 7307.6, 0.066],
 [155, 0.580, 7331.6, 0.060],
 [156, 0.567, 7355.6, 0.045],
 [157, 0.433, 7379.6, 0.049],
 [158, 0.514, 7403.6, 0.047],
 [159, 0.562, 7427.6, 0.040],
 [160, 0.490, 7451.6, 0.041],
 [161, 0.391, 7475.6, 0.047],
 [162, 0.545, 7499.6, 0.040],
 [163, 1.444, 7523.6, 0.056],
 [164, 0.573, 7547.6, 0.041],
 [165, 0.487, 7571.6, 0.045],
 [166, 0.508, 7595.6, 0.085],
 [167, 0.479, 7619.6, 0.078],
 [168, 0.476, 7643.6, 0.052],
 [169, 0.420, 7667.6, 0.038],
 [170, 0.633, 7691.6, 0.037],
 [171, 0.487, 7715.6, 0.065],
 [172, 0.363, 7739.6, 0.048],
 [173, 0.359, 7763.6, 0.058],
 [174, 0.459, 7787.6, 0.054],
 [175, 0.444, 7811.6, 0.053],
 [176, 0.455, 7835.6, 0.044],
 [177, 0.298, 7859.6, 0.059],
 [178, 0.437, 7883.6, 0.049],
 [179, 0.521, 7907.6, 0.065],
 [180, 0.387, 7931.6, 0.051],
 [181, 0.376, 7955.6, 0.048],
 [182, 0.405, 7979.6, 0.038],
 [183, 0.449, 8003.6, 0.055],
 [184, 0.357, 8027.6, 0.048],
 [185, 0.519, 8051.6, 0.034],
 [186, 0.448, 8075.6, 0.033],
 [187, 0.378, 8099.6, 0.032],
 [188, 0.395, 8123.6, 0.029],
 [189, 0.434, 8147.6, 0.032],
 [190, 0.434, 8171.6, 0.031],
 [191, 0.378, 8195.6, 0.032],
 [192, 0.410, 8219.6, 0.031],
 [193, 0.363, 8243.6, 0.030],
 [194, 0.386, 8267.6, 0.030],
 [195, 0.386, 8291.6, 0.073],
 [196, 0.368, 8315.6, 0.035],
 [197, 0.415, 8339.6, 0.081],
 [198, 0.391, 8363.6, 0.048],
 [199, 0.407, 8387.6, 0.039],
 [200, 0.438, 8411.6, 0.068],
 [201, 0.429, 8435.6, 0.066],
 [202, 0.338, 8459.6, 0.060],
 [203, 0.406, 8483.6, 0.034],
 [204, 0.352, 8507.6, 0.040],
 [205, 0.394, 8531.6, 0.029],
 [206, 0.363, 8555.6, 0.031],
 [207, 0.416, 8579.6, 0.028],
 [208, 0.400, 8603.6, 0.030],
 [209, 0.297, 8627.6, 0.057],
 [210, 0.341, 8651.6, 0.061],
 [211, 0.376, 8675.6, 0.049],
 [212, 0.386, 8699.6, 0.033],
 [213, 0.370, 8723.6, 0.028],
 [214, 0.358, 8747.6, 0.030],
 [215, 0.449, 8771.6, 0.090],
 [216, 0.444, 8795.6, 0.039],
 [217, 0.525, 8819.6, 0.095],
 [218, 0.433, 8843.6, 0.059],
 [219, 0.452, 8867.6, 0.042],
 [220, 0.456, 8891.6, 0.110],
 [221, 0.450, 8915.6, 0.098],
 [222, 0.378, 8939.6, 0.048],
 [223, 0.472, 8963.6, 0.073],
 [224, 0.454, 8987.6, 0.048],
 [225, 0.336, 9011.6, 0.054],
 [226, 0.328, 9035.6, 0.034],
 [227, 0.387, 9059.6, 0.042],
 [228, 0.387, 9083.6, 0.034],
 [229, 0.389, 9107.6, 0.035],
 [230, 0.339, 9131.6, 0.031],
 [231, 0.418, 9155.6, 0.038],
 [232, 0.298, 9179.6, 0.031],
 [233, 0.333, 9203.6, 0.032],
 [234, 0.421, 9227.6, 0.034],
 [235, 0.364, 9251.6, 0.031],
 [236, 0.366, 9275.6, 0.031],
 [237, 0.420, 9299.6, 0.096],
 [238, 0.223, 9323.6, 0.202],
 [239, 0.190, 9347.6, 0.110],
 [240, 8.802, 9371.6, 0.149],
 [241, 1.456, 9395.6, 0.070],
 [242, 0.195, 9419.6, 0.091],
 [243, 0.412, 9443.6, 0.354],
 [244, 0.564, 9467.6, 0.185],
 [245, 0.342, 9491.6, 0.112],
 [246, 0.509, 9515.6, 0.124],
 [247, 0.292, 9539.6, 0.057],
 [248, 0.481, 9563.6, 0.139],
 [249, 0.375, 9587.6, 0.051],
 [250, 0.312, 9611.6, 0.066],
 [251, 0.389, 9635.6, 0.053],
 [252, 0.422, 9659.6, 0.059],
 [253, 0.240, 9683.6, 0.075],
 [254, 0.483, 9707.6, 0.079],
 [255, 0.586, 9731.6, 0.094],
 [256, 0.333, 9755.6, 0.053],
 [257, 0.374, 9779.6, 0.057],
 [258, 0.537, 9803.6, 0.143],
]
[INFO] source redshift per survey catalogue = 0.15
